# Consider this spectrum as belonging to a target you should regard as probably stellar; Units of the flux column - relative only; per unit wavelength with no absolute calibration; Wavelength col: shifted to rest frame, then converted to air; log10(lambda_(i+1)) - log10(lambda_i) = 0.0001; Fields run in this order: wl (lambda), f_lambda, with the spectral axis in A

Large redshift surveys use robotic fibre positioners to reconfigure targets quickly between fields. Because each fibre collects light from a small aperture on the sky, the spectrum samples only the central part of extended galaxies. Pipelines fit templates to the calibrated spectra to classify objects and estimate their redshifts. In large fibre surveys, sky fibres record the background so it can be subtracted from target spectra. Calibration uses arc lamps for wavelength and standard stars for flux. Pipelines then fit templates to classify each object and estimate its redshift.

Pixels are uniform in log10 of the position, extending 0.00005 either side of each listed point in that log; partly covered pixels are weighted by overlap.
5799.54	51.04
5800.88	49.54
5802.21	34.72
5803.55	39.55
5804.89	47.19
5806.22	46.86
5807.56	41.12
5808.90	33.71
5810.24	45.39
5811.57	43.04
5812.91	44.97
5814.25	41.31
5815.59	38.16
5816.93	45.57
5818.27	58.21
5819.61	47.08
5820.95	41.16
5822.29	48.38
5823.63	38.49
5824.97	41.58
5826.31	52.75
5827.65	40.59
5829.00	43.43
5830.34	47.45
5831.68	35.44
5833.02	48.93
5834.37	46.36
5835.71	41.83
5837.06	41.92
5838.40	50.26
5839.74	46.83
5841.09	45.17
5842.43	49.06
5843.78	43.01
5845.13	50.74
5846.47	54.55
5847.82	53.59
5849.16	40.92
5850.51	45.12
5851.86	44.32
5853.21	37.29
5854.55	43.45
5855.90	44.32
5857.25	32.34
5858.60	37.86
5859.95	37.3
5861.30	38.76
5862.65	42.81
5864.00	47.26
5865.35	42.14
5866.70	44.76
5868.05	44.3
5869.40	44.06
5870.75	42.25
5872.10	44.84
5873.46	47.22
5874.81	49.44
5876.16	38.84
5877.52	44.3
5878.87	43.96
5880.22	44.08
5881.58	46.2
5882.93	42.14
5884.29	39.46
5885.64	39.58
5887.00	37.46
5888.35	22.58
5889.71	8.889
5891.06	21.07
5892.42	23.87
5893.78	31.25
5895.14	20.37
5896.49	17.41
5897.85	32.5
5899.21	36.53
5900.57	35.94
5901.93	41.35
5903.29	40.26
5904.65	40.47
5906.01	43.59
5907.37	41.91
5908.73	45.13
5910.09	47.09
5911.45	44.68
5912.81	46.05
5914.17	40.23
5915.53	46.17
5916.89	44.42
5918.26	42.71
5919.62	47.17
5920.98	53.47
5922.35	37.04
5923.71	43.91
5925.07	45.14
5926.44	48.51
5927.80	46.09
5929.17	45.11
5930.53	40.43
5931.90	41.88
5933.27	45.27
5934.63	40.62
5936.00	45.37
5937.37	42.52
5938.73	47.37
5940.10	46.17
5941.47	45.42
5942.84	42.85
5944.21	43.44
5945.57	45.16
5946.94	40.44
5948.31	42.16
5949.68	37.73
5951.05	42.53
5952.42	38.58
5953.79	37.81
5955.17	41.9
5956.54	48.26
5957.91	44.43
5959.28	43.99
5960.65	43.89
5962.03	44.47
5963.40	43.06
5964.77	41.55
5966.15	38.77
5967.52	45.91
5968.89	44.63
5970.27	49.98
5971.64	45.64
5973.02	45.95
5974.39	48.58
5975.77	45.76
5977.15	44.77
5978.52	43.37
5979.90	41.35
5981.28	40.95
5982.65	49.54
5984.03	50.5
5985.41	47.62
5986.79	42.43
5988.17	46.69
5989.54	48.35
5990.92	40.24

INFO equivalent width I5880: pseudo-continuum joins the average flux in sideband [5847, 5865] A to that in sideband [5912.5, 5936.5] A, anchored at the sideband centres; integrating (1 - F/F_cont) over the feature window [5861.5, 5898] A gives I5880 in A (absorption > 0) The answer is 4.7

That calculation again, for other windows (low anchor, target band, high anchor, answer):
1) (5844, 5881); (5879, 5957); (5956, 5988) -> 7.5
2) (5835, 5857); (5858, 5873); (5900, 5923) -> 0.8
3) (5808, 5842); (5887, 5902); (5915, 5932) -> 6.1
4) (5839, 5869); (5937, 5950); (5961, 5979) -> 0.3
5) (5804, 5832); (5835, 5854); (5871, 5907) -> -2.3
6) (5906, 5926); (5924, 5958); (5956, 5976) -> 1.1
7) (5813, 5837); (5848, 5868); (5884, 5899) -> -3.4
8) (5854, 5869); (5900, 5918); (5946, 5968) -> -0.5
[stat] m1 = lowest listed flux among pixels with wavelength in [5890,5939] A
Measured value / 17.41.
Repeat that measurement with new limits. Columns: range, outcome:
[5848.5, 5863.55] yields 32.34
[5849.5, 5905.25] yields 8.889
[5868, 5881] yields 38.84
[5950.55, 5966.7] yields 37.81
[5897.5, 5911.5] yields 32.5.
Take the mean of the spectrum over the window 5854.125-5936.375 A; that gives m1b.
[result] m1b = 40.2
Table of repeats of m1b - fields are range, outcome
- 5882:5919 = 36.1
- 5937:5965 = 43.1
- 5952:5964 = 43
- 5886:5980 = 41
